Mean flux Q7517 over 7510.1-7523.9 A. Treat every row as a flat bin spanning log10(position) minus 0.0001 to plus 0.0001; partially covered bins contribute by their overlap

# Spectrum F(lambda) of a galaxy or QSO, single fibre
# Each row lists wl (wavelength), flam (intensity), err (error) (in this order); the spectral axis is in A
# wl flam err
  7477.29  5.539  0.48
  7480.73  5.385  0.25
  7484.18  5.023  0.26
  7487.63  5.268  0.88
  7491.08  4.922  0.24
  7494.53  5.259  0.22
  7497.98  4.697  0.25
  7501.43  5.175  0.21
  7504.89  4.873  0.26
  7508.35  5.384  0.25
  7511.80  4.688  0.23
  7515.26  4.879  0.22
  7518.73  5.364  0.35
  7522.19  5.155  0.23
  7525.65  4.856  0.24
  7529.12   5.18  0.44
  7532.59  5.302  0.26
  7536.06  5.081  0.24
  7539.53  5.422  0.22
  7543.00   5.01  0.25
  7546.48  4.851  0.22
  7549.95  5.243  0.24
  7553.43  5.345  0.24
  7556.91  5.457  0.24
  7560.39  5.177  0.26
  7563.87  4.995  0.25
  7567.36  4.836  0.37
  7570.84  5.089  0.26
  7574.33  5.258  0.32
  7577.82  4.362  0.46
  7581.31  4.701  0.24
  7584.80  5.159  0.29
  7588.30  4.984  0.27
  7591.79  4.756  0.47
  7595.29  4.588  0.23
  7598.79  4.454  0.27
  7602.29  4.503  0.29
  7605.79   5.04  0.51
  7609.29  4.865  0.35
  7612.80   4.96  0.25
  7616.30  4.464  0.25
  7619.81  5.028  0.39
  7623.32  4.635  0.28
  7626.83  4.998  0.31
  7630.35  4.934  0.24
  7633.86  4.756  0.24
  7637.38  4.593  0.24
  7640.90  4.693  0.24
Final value 5.02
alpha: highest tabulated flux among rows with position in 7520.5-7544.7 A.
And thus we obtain 5.422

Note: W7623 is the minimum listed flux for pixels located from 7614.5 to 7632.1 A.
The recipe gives 4.464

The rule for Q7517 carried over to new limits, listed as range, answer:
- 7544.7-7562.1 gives 5.21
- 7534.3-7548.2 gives 5.09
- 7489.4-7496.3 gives 5.09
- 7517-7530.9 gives 5.14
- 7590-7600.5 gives 4.6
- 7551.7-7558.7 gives 5.4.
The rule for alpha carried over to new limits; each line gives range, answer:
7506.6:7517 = 5.384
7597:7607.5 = 5.04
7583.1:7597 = 5.159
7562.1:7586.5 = 5.258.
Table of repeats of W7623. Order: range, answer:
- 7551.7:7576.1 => 4.836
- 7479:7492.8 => 4.922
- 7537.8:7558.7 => 4.851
